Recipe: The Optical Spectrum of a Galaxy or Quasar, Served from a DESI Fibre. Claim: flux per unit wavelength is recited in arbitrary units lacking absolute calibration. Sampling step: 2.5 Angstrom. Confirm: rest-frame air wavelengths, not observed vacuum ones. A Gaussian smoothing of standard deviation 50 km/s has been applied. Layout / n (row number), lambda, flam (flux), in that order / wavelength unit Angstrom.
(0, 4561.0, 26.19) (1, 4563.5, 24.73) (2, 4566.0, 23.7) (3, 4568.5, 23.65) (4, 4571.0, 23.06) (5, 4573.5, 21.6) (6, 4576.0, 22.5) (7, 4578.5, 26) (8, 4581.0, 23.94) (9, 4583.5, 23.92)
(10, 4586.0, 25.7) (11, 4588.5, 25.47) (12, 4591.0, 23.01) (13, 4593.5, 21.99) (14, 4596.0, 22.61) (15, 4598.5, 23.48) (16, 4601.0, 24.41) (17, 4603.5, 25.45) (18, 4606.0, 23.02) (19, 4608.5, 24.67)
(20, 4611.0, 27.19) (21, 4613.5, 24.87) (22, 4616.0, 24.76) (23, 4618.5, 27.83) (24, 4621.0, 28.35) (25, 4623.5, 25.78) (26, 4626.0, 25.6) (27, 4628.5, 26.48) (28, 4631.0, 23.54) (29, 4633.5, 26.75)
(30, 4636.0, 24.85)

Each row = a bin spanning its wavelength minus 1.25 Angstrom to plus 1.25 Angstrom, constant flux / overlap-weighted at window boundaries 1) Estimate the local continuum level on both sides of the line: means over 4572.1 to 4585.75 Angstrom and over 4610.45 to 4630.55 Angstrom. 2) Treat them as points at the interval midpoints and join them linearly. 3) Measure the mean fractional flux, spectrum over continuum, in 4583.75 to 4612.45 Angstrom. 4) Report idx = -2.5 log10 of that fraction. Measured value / 0.03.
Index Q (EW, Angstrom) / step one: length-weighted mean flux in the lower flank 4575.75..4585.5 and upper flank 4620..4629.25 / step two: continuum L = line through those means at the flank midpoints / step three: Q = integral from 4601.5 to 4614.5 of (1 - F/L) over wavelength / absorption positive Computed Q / 0.35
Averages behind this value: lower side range 24.4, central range 25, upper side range 26.5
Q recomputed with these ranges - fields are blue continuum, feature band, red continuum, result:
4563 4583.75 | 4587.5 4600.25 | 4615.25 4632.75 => 0.7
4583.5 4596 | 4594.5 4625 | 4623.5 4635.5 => -0.5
